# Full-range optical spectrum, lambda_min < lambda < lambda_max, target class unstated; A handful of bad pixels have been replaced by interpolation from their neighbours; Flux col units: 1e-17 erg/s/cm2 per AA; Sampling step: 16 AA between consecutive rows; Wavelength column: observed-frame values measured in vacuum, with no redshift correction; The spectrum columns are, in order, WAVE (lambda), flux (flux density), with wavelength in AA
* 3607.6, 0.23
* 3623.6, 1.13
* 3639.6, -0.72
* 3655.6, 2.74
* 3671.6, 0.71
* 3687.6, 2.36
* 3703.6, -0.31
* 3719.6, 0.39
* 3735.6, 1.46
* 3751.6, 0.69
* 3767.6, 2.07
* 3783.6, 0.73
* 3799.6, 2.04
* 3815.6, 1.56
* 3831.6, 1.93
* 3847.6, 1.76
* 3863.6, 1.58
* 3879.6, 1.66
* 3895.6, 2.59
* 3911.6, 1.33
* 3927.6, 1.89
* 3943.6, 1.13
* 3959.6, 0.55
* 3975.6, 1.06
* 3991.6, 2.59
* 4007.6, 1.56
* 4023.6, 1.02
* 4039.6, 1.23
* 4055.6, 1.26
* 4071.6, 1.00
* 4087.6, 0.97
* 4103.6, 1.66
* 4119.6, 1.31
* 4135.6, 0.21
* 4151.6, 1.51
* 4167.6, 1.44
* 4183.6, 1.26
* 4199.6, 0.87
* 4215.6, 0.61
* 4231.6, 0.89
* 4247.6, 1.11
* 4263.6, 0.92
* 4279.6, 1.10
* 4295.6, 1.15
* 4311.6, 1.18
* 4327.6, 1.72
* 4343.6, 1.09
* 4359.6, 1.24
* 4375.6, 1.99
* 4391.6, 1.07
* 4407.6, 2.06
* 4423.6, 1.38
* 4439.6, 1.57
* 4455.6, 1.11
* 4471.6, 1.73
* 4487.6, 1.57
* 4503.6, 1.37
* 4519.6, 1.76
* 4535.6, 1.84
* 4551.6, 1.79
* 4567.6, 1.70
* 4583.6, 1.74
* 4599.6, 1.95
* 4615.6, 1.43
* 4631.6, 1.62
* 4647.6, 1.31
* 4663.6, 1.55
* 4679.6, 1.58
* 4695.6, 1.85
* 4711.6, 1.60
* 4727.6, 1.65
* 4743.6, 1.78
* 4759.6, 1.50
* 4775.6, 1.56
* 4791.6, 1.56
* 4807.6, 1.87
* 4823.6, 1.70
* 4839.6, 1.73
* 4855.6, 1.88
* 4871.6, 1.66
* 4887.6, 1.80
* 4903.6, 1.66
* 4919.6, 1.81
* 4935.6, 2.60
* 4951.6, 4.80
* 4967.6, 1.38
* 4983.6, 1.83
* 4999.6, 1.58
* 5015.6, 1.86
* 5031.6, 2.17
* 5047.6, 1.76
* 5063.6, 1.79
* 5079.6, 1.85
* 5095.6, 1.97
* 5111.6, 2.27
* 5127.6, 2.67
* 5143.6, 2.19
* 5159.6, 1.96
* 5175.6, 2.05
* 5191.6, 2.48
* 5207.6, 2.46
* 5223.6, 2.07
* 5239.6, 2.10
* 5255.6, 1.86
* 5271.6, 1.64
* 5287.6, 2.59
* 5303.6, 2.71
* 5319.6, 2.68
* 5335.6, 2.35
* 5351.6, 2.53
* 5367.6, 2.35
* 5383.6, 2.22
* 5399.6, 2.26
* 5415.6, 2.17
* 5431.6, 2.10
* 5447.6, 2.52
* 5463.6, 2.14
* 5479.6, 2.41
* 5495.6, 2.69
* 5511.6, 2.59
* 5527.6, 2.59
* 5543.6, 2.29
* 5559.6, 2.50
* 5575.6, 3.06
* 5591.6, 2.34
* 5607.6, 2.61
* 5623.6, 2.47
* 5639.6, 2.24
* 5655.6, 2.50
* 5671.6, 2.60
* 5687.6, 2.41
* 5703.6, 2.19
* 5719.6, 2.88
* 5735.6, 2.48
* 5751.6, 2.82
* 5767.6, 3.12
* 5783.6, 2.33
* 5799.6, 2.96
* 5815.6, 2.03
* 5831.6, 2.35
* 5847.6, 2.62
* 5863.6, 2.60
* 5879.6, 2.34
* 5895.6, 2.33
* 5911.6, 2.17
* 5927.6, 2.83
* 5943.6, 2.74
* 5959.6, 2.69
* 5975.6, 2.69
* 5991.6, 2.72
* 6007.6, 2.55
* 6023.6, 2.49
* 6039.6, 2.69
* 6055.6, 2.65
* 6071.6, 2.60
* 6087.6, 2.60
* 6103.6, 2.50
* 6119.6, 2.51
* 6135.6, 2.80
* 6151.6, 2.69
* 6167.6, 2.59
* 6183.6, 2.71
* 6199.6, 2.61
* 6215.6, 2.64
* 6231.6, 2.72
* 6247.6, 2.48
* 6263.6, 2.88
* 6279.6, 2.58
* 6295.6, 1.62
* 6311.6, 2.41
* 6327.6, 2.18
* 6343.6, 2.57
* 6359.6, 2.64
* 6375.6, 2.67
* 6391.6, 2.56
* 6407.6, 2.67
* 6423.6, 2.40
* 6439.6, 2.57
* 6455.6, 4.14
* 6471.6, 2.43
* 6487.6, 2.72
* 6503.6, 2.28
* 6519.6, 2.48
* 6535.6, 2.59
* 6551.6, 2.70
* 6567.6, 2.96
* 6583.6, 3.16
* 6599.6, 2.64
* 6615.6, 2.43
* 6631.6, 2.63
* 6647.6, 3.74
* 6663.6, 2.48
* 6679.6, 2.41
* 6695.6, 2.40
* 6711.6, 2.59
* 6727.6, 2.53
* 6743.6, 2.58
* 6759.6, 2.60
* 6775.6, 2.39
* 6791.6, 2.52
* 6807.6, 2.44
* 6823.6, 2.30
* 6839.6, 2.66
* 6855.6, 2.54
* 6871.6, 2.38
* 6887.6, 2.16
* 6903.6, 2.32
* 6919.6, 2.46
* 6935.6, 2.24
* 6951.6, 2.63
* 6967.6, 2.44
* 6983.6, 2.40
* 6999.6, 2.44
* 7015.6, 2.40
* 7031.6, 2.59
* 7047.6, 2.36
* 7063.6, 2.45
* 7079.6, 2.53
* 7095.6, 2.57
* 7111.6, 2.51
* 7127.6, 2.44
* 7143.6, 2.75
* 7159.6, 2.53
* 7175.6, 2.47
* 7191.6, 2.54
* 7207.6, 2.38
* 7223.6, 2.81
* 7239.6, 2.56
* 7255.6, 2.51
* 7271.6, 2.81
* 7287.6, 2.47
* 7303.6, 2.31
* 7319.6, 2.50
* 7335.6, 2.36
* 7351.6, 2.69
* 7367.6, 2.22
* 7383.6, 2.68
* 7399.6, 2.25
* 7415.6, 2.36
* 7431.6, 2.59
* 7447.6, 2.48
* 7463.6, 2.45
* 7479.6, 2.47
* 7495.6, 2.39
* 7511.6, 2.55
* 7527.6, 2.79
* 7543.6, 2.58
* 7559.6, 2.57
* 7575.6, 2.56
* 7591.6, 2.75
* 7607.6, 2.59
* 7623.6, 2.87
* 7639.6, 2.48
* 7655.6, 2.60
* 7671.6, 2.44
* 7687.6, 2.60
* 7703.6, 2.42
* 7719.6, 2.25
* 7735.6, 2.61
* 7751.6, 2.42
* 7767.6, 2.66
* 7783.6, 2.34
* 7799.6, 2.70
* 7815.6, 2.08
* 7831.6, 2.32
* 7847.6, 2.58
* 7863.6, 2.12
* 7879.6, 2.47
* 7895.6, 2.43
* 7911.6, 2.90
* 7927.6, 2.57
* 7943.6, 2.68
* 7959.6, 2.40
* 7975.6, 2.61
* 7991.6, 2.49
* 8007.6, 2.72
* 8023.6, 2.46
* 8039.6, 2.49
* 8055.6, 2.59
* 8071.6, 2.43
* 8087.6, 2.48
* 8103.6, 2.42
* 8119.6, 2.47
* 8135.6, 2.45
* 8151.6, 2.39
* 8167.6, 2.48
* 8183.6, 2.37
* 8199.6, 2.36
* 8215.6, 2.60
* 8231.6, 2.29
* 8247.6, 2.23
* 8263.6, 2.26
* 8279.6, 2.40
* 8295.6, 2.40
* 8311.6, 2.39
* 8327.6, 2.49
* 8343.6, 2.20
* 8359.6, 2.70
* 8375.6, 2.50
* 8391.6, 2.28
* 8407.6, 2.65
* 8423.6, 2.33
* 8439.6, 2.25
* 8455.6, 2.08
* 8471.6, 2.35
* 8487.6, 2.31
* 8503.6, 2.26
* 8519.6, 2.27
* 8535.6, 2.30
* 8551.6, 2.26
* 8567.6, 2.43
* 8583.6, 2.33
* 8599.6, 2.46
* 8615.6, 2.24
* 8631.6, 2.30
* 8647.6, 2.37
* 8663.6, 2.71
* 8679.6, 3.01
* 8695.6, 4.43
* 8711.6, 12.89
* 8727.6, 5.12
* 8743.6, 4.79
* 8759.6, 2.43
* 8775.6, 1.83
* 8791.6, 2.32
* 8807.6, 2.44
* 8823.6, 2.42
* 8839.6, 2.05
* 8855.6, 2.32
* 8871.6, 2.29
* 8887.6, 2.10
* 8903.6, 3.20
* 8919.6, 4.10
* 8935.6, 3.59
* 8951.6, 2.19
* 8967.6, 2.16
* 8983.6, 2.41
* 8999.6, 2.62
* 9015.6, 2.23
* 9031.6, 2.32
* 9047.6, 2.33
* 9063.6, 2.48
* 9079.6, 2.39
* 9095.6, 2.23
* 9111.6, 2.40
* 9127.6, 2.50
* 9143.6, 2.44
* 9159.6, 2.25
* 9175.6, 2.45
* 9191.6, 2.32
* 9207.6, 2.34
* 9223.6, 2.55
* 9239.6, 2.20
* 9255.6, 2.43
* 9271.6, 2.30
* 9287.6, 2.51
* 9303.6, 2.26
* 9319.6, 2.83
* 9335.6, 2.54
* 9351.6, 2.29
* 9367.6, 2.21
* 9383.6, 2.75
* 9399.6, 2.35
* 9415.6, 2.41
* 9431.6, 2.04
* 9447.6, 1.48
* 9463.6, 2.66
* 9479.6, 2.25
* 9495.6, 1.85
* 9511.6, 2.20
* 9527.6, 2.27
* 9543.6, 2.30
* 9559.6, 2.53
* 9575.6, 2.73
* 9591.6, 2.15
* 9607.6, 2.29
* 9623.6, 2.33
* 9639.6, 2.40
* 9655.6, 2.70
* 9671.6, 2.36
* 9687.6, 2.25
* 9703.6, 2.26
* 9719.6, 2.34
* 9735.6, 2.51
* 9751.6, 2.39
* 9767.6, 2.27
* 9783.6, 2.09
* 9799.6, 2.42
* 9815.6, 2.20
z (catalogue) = 0.327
